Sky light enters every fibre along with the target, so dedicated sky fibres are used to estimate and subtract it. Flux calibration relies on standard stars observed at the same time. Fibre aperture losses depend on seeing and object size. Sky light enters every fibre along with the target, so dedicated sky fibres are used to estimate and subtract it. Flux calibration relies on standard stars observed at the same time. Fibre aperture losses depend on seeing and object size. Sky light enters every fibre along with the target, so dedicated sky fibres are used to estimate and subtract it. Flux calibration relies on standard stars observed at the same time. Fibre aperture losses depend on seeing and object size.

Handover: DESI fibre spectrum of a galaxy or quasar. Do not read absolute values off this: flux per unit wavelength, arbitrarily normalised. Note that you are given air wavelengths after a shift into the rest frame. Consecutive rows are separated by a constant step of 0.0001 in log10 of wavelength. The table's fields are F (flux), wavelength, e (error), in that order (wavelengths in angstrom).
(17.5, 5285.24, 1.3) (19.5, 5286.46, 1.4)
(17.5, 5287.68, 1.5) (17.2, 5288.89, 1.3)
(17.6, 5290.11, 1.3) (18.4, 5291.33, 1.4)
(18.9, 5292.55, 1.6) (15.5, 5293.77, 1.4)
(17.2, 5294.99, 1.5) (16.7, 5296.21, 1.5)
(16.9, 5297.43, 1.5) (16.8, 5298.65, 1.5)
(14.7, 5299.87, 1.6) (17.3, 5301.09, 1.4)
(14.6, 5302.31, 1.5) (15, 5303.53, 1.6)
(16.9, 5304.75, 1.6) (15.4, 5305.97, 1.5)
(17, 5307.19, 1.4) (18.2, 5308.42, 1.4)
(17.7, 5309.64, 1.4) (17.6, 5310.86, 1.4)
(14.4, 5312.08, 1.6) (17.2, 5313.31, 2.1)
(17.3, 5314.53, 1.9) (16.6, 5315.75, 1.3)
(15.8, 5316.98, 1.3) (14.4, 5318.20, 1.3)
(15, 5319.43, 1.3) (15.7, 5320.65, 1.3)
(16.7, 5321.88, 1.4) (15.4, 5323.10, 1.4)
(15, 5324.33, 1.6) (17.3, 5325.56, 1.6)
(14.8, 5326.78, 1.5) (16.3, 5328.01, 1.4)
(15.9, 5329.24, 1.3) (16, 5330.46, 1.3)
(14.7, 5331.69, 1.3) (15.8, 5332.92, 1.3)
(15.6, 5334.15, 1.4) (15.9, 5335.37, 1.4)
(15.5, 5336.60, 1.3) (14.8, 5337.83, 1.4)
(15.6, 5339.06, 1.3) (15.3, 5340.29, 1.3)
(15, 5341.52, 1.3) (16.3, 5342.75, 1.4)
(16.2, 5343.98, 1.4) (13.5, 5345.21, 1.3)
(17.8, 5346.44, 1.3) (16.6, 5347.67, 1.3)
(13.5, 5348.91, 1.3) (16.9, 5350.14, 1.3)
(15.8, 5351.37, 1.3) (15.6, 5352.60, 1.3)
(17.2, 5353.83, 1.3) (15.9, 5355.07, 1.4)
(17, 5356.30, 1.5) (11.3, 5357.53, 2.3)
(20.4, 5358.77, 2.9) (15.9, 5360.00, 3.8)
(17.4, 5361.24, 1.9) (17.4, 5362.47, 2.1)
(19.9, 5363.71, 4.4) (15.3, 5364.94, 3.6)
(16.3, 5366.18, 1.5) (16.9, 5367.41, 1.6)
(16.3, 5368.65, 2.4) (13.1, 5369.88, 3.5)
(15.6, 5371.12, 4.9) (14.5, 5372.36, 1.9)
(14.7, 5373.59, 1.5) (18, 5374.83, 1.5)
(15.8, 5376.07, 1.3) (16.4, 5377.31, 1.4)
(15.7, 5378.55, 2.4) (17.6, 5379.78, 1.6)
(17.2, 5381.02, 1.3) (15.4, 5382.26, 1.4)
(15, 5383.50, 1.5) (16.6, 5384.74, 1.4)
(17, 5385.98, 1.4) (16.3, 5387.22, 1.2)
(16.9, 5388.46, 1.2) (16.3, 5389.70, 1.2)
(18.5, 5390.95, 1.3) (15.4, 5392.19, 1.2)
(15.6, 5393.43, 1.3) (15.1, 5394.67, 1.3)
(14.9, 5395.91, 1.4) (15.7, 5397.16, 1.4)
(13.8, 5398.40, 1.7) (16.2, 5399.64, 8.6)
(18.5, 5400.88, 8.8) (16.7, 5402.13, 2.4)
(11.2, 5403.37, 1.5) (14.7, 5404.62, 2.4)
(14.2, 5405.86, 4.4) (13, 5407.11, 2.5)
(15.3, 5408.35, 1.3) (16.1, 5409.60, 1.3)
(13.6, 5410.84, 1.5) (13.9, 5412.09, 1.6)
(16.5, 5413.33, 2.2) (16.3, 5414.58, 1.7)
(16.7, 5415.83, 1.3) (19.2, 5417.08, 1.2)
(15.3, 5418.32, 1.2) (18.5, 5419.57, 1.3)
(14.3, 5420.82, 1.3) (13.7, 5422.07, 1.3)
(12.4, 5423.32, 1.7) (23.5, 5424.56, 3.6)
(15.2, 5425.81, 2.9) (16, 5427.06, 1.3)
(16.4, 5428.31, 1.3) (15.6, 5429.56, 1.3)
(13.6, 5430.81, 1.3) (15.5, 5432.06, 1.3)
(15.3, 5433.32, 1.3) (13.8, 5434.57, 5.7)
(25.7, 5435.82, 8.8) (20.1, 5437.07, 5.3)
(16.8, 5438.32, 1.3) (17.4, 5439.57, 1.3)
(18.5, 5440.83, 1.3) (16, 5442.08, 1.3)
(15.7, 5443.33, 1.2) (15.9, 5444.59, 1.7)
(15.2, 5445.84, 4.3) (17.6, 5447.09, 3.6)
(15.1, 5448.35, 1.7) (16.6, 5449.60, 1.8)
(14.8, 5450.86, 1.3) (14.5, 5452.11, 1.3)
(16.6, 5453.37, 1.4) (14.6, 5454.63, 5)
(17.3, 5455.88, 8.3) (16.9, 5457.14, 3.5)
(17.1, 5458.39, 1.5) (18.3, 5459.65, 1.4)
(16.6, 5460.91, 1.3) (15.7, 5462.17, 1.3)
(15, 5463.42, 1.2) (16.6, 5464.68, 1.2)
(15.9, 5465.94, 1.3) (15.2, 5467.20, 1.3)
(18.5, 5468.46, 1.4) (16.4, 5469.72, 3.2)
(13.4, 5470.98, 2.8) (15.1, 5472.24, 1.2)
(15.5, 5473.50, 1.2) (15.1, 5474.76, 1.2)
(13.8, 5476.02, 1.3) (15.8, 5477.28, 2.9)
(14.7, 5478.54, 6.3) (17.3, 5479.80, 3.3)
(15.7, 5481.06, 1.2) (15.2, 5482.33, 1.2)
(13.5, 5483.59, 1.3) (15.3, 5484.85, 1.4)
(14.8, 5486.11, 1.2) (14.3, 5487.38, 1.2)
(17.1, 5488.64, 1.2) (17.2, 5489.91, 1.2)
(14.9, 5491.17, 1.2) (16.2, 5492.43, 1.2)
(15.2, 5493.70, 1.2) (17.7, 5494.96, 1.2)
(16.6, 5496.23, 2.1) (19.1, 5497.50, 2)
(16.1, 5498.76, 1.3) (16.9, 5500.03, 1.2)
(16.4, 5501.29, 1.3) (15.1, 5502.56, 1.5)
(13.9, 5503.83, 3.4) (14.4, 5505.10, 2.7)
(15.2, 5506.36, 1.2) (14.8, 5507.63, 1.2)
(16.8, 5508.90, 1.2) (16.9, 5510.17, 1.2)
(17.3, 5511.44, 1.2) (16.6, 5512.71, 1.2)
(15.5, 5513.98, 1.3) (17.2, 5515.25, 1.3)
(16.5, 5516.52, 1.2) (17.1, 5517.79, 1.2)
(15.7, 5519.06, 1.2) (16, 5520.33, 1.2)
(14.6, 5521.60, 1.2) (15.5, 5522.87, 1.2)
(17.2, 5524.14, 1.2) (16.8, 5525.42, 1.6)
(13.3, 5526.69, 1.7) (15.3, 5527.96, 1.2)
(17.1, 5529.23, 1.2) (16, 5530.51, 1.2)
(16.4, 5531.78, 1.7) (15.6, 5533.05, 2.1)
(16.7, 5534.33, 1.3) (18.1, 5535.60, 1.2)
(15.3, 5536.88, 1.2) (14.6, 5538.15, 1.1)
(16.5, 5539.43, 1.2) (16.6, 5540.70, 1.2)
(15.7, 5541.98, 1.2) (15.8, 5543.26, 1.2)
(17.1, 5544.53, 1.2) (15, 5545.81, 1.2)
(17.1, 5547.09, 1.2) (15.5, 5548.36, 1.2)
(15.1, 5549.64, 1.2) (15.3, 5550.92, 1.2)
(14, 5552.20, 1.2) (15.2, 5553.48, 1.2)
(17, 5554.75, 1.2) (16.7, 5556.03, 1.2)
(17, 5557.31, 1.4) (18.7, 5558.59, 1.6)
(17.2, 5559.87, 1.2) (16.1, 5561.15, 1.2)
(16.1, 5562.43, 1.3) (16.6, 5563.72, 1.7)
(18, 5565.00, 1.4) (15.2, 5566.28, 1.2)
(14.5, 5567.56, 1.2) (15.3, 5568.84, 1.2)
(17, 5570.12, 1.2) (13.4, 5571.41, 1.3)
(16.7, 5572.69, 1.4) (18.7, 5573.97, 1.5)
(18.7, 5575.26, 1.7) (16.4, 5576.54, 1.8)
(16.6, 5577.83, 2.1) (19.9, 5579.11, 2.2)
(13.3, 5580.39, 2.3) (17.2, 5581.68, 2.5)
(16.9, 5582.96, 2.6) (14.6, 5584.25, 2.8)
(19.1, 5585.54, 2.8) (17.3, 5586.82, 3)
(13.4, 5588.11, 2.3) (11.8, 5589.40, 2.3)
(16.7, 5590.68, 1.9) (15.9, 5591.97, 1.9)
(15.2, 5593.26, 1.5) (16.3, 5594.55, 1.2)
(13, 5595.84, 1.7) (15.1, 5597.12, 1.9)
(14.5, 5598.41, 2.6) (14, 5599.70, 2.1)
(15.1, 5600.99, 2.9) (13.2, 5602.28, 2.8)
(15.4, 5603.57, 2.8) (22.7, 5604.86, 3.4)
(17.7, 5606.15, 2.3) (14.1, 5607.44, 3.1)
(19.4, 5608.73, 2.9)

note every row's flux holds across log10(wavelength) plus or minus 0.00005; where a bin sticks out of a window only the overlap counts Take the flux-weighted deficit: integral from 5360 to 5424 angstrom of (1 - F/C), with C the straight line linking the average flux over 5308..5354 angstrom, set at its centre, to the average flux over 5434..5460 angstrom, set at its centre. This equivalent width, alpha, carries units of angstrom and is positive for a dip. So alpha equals 2.3 angstrom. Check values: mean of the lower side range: 15.9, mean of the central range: 15.8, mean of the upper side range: 16.9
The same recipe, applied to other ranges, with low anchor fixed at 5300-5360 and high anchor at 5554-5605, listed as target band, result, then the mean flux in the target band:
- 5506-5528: 0.02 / 16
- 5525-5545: 0.04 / 16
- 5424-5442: -1.48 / 17.3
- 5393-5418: 0.99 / 15.4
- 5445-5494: 0.81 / 15.8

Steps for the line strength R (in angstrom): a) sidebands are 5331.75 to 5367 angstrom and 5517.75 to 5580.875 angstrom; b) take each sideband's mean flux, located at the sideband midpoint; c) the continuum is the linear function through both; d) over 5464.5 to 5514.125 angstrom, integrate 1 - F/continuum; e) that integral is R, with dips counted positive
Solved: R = 1.07 angstrom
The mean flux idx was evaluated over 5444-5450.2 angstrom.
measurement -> 16.1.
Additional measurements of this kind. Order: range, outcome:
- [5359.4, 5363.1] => 16.9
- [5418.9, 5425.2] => 16.5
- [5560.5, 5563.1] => 16.1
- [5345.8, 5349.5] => 15.9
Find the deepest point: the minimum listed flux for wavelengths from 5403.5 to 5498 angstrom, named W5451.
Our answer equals 12.4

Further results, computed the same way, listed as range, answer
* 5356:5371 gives 11.3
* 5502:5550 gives 13.3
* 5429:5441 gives 13.6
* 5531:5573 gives 13.4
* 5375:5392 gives 15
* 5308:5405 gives 11.2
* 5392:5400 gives 13.8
